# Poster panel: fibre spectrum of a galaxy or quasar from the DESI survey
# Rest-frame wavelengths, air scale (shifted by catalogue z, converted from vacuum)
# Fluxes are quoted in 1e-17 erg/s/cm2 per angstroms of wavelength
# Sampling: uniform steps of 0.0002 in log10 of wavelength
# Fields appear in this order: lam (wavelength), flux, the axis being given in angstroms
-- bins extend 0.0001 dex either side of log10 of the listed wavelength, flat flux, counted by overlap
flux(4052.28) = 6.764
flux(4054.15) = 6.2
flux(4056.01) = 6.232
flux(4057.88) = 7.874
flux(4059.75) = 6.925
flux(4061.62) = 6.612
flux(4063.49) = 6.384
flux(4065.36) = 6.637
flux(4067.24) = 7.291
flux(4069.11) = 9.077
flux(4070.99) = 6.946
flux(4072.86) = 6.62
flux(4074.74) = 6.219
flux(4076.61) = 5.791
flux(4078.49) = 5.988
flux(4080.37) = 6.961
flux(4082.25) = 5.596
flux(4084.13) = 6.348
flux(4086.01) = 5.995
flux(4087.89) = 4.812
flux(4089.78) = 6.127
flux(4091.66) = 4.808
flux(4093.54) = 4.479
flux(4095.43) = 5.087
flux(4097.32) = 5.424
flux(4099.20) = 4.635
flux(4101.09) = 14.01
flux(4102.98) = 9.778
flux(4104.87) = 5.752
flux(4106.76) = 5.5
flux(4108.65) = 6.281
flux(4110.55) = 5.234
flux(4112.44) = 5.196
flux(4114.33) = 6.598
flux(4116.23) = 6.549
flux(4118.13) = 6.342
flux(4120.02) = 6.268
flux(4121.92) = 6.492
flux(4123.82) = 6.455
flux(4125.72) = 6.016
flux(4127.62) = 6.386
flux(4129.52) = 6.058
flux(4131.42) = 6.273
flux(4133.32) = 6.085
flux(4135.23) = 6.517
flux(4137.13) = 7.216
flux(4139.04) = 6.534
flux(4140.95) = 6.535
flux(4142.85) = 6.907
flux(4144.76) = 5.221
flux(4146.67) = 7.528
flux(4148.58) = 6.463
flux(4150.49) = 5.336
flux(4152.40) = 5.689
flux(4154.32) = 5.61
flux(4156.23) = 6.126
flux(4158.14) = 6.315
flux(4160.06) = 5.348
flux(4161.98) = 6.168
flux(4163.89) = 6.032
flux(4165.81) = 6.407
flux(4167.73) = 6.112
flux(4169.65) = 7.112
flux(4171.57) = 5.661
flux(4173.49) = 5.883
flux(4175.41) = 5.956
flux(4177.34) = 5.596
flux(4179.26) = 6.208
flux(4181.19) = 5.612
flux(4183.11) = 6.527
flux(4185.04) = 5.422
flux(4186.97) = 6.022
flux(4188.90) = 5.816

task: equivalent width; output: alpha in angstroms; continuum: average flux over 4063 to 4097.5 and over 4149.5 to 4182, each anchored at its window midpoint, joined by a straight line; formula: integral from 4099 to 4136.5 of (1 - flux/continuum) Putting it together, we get -3.7 angstroms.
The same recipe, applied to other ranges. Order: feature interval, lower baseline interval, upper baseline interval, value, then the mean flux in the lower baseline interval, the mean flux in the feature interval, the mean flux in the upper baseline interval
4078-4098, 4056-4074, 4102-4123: 3.4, 7.09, 5.59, 6.37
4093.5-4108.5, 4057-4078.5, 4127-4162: -0.8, 6.9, 6.95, 6.23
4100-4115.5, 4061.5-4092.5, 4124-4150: -2.1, 6.36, 7.25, 6.42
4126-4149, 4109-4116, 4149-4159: -2.5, 5.81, 6.46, 5.85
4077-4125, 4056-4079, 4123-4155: 2.3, 6.85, 6.26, 6.29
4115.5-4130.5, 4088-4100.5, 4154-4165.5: -1.9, 5.33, 6.32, 5.98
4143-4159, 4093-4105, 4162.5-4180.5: 0.8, 7.19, 6.08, 6.1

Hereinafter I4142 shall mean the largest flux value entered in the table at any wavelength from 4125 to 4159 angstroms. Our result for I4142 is 7.528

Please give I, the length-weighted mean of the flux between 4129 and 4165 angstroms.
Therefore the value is 6.21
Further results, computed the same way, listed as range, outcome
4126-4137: 6.32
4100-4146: 6.67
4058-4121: 6.45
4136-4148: 6.65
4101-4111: 7.34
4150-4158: 5.78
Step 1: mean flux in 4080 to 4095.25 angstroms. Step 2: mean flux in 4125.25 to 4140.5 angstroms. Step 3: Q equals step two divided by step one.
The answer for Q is 1.2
